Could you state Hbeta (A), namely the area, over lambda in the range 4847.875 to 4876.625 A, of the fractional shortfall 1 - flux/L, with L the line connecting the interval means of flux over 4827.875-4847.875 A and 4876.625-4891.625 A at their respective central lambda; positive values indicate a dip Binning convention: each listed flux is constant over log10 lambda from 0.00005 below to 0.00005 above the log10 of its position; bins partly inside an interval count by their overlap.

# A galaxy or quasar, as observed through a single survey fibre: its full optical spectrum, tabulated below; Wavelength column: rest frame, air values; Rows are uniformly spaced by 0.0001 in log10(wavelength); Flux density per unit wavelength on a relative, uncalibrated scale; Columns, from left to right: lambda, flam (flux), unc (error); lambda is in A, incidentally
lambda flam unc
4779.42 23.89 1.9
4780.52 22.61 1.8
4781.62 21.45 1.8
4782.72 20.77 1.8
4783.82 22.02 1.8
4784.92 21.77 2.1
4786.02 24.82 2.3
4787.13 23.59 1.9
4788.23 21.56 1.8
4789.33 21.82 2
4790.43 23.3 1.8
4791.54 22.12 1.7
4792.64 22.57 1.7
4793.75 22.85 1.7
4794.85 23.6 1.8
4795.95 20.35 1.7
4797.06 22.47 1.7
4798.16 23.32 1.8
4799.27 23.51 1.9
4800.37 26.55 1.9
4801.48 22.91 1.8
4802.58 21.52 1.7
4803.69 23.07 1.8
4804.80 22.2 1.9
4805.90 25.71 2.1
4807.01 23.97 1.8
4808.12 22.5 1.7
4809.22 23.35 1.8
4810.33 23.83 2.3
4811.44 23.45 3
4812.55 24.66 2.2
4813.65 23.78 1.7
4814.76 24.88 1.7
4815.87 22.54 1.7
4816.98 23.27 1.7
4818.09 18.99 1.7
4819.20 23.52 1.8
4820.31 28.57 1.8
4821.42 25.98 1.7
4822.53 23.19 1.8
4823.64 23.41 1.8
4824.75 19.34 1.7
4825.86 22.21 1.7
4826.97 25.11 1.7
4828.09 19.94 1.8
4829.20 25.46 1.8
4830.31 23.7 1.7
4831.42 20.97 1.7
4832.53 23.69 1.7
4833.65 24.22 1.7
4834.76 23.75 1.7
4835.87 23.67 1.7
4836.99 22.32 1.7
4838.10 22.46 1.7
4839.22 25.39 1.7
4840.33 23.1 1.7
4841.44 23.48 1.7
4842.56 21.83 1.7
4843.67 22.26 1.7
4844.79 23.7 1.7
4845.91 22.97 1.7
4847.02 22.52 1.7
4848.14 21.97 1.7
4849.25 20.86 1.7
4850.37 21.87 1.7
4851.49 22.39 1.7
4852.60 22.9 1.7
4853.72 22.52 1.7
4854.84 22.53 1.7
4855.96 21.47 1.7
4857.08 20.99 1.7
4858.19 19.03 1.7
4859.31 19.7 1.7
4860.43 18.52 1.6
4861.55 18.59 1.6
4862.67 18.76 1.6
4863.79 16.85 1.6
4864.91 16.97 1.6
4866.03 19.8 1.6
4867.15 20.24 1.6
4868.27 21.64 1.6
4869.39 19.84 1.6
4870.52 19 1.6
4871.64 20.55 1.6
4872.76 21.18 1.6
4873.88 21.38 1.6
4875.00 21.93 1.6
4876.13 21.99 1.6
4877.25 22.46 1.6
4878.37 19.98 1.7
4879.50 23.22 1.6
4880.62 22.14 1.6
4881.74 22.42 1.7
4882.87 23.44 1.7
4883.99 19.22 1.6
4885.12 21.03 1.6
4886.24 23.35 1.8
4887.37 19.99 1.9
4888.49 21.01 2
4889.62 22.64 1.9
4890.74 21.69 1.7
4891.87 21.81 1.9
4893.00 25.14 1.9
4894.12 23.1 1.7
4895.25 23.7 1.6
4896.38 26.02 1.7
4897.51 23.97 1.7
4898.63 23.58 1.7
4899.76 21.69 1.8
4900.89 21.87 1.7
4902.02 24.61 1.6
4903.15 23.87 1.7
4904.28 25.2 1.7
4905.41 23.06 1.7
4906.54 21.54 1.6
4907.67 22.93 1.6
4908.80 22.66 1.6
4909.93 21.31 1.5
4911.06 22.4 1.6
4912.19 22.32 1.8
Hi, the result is 2.4 A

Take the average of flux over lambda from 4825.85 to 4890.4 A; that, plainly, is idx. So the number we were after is 21.7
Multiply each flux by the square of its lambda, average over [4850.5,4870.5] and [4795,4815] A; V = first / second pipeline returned 0.9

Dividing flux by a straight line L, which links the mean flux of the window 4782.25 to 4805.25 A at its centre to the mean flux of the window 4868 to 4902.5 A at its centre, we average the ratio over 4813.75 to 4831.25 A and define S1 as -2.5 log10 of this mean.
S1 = -0.04 mag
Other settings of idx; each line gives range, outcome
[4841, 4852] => 22.4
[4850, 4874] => 20.3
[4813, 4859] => 22.8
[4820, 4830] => 23.6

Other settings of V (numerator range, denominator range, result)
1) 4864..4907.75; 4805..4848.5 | 0.97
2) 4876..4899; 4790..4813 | 1.00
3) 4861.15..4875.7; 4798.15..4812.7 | 0.86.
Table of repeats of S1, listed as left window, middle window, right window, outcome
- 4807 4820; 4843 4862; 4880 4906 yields 0.077 mag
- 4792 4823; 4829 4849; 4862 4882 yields -0.052 mag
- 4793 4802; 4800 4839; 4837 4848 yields -0.014 mag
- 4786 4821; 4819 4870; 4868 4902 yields 0.032 mag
